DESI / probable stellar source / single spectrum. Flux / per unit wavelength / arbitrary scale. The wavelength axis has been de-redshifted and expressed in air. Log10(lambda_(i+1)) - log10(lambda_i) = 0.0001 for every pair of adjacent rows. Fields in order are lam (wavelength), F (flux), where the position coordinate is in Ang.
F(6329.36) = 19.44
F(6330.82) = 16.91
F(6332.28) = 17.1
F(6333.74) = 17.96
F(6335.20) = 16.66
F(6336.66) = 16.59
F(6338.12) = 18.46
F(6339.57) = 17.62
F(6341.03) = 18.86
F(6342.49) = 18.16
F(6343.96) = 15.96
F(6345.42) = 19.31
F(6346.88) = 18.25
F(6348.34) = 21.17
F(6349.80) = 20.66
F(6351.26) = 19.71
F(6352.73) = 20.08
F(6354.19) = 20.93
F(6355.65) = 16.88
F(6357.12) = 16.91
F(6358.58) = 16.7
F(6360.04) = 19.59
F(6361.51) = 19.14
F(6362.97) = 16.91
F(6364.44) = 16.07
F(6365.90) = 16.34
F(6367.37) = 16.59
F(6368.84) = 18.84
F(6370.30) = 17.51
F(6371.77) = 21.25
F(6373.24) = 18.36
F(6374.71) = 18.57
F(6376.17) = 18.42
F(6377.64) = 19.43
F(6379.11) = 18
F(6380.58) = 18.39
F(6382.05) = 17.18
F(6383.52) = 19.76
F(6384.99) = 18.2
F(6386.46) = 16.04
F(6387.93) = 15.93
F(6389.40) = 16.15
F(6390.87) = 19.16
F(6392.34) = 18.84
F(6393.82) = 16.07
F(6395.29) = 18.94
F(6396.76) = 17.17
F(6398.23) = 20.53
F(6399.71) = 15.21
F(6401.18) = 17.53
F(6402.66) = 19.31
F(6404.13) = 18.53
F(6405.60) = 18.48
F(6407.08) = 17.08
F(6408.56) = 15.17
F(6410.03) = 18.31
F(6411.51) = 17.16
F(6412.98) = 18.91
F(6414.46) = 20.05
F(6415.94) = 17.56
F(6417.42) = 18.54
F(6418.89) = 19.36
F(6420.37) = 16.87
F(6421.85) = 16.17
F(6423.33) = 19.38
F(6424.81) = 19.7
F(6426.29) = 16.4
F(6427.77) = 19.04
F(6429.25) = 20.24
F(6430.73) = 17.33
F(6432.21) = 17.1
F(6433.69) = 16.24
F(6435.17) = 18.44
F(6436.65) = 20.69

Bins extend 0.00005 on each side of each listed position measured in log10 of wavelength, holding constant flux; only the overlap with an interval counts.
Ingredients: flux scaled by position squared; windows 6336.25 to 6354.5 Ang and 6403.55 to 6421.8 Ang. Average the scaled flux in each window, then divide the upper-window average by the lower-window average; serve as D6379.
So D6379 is 0.97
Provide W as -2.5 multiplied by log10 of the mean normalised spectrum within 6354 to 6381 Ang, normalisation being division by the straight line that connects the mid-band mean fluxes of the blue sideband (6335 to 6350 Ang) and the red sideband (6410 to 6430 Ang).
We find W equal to 0.02 mag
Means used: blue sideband 18.3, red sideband 18.4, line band 18.1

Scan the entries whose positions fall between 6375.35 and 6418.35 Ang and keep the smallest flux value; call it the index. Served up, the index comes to 15.17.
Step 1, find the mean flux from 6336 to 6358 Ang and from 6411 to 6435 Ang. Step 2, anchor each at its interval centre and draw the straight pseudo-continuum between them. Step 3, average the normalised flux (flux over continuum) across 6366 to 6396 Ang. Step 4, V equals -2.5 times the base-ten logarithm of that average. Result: 0.02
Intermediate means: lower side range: 18.6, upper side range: 18.1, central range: 18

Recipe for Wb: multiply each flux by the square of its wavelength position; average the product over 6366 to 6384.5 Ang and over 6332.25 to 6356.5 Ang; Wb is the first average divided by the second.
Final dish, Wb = 1.01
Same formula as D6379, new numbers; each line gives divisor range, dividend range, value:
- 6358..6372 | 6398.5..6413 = 1.00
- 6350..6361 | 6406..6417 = 0.96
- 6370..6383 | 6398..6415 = 0.97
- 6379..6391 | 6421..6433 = 1.05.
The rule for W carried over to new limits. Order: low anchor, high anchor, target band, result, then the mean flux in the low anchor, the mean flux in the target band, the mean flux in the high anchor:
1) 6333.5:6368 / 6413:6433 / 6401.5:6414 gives 0.02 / 18.2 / 17.9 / 18.3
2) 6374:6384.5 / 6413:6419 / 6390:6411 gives 0.05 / 18.5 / 17.9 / 18.8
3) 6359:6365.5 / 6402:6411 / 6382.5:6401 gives 0.01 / 17.8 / 17.7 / 17.8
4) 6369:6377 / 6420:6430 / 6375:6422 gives 0.04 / 18.8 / 17.9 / 18.3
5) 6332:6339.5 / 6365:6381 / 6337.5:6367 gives -0.03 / 17.4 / 18.4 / 18.3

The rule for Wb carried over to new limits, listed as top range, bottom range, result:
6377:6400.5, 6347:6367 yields 0.97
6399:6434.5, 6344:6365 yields 0.98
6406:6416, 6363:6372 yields 1.03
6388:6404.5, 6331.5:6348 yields 1.02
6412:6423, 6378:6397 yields 1.04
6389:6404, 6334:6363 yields 0.99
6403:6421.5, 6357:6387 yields 1.01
